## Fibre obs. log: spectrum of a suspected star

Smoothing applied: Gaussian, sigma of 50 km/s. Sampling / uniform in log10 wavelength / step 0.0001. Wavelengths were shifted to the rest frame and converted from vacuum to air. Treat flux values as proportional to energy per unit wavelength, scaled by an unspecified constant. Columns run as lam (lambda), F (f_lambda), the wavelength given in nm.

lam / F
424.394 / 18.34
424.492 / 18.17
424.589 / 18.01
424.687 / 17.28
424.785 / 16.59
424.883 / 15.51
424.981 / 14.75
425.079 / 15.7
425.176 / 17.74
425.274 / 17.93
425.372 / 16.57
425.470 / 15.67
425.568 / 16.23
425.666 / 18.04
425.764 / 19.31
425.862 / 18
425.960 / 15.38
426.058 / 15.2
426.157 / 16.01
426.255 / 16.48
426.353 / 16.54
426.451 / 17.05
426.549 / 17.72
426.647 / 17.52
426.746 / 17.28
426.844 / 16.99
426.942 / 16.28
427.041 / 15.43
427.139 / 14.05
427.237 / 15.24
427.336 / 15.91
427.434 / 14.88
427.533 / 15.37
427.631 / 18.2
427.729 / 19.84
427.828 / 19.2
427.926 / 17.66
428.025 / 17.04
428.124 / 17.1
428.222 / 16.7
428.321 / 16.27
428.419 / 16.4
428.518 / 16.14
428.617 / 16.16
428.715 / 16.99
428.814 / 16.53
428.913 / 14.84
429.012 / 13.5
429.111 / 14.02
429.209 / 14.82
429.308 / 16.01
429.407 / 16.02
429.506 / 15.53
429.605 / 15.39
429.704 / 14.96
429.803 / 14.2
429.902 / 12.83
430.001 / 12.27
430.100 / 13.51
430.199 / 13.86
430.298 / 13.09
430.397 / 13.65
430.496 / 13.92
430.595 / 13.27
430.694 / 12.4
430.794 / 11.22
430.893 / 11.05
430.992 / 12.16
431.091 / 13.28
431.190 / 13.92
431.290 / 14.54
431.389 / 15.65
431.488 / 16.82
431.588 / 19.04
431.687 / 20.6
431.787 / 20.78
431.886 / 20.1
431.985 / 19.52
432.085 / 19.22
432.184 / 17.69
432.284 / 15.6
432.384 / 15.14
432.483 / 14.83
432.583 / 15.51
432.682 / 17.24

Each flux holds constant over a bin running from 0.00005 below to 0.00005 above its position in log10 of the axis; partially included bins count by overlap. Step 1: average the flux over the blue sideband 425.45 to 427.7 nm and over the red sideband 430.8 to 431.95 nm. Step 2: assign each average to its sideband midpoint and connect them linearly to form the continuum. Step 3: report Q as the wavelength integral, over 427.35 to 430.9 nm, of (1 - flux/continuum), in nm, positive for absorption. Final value 0.24 nm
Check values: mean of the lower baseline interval 16.5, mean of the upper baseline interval 16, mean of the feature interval 15.2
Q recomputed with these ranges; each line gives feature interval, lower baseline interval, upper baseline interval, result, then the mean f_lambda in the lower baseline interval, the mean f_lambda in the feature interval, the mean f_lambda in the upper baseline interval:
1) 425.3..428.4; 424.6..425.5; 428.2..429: -0.09 nm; 16.5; 16.8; 16.1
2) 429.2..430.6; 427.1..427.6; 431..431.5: 0.05 nm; 15.2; 14.2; 14.5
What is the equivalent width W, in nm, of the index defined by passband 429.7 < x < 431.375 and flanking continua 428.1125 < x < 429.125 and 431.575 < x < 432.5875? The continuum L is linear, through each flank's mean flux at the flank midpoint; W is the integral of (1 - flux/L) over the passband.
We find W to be 0.38 nm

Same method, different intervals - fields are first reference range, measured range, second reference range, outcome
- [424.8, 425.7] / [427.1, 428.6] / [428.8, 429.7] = -0.11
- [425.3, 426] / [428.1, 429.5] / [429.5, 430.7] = -0.10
